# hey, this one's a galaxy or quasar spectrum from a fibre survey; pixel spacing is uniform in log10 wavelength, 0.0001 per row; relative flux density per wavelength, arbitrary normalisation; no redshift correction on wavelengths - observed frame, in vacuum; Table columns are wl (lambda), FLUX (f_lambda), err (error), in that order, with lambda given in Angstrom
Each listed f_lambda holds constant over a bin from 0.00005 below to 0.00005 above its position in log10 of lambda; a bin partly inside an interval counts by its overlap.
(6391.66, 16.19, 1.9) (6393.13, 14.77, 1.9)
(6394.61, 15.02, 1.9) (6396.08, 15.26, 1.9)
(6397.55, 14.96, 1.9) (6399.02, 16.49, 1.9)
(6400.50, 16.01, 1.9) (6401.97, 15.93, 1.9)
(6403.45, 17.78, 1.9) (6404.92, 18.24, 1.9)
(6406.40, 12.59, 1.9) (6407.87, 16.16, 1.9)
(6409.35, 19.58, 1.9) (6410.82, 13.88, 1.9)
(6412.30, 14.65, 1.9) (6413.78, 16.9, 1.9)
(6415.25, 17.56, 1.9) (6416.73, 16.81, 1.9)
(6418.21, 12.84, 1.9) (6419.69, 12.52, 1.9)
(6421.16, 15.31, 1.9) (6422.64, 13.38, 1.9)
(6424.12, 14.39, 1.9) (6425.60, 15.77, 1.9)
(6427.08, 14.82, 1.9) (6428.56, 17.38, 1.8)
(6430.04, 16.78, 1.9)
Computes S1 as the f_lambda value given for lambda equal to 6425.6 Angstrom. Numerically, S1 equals 15.77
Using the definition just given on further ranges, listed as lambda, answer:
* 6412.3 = 14.65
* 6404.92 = 18.24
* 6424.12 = 14.39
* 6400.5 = 16.01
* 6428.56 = 17.38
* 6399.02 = 16.49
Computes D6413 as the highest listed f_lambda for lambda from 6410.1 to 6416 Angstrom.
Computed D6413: 17.56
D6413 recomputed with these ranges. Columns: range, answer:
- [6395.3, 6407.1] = 18.24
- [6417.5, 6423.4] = 15.31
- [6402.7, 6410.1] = 19.58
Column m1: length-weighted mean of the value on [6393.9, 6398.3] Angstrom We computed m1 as 15.1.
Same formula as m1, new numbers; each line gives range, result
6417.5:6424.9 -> 13.7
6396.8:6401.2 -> 15.8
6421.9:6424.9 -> 13.9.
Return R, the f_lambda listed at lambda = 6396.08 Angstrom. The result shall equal 15.26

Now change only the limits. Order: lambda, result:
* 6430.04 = 16.78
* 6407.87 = 16.16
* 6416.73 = 16.81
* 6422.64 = 13.38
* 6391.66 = 16.19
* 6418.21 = 12.84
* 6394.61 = 15.02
